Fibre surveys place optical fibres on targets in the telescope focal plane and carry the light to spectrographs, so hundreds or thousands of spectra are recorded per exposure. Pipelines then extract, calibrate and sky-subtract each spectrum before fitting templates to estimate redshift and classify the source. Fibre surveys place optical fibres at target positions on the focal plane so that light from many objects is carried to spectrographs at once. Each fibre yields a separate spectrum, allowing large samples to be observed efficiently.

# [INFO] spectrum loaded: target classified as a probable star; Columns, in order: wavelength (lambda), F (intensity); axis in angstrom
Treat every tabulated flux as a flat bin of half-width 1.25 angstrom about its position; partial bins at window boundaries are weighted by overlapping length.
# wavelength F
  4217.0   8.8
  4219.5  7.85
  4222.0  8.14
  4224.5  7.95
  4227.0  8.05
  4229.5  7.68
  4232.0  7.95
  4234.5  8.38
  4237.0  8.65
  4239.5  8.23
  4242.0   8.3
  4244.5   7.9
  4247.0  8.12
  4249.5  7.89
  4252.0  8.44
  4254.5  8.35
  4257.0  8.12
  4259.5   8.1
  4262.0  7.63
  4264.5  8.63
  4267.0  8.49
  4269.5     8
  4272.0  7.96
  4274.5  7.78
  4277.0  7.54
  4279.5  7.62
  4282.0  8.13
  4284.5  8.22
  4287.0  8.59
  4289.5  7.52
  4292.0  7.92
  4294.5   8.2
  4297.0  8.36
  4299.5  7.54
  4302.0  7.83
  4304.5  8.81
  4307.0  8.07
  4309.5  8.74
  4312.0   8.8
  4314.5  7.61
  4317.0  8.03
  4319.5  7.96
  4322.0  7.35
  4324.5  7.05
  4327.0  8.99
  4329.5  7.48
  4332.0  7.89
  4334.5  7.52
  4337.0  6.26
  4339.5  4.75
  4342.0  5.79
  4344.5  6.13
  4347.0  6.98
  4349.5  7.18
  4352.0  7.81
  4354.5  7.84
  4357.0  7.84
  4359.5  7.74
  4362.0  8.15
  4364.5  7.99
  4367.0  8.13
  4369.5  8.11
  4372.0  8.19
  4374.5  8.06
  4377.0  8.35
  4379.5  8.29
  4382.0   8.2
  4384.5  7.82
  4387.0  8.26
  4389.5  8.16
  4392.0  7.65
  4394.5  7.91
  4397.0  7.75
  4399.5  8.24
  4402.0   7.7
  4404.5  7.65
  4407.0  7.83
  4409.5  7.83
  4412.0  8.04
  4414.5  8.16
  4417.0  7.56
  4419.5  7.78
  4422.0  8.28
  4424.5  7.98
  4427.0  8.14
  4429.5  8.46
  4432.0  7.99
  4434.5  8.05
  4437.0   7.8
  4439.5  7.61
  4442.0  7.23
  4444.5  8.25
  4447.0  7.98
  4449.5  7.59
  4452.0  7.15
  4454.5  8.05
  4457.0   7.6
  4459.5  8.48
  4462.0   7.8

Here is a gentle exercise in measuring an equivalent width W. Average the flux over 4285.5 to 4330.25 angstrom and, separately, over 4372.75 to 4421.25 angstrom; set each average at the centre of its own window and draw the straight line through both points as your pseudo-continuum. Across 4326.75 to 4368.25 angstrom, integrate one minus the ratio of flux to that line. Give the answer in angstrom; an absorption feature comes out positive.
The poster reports 3.8 angstrom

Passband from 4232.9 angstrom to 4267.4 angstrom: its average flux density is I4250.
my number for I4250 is 8.22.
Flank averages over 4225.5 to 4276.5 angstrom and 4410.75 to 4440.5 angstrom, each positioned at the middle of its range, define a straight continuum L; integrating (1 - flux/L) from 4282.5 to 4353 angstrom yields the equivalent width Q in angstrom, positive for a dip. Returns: 3.9 angstrom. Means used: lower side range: 8.12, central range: 7.63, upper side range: 7.99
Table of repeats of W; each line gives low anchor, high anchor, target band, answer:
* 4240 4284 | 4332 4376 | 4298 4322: -1.3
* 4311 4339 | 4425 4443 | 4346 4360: 0.3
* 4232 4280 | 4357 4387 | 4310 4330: 0.4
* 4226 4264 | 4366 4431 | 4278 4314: -0.3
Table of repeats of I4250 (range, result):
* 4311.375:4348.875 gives 7.21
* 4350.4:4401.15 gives 8.02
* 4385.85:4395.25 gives 8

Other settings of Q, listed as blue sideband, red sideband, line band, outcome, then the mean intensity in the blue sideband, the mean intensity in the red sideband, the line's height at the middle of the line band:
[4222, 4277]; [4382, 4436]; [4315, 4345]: 3.4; 8.11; 7.97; 8.04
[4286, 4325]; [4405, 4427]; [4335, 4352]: 3.5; 8.04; 7.93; 8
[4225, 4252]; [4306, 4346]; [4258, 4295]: -1.0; 8.13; 7.39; 7.81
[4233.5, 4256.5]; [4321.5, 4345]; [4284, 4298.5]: -1.1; 8.25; 6.93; 7.56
